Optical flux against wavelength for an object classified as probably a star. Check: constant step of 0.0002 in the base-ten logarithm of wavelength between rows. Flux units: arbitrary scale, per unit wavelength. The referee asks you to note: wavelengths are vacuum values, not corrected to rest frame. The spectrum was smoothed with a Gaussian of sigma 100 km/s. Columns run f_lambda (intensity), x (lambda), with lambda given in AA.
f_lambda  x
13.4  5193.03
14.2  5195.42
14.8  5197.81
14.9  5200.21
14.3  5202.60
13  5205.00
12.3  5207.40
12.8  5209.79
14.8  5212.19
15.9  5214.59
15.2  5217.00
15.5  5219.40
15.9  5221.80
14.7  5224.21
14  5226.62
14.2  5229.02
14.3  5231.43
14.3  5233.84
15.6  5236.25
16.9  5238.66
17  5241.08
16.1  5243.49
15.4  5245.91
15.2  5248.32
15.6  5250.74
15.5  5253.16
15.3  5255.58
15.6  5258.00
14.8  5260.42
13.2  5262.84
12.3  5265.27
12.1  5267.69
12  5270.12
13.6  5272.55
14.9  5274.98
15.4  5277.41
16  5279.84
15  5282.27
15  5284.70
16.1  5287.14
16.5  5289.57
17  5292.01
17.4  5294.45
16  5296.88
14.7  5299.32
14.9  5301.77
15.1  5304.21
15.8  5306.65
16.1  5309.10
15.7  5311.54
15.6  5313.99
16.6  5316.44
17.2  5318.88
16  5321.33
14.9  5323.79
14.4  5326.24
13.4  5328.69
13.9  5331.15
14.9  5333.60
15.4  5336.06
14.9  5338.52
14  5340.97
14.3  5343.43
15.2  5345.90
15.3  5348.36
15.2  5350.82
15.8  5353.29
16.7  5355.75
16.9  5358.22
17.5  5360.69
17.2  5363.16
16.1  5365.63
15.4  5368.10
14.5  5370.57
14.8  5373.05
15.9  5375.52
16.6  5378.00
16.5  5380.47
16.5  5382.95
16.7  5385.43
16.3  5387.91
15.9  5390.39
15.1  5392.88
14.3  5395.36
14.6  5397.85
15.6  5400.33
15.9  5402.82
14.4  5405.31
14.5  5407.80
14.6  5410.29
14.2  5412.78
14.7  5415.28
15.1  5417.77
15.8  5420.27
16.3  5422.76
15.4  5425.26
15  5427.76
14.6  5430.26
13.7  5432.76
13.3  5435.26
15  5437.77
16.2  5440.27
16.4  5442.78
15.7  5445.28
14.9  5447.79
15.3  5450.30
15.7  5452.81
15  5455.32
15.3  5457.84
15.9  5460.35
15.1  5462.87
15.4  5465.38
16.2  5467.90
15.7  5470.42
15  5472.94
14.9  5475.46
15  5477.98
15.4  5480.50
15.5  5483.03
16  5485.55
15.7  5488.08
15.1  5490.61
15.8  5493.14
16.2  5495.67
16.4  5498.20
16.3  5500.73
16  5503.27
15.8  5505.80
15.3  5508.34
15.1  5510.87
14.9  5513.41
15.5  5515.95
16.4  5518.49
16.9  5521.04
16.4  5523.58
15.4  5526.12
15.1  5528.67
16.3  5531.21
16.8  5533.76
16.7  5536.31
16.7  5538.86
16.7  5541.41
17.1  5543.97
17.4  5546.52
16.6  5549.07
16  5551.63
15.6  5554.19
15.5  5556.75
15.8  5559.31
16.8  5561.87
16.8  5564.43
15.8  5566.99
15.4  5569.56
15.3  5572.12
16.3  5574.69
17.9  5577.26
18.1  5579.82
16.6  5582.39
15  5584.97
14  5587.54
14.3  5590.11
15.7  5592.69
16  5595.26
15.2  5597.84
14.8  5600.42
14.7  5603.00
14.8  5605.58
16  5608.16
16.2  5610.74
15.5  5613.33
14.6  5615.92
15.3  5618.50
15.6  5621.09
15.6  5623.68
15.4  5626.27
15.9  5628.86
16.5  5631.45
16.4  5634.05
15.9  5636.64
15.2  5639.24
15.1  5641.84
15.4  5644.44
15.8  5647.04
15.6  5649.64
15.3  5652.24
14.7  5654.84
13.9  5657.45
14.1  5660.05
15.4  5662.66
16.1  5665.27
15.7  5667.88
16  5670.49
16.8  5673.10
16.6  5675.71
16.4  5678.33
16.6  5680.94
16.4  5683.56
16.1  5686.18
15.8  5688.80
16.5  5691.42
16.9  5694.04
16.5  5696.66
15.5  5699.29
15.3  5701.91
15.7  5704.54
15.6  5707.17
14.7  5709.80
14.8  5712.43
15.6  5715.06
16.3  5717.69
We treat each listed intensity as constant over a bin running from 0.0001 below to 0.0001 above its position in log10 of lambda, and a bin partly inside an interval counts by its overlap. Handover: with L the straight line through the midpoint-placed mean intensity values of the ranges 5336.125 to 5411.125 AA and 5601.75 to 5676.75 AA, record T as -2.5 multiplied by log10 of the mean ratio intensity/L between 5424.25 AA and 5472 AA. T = 0.02 mag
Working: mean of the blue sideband 15.6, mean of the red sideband 15.5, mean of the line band 15.3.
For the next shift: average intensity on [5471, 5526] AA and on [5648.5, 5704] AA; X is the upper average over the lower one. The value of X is 1.01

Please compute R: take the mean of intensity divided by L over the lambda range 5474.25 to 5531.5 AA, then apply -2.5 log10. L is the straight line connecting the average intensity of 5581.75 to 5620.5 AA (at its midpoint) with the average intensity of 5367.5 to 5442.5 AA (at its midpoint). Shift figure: -0.03 mag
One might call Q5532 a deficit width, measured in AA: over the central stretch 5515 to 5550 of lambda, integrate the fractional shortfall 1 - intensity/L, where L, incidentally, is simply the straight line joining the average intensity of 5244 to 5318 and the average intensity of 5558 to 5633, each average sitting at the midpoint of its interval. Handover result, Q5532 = -1.8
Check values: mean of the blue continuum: 15.2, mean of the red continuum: 15.7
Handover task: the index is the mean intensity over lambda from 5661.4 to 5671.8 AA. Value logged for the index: 15.8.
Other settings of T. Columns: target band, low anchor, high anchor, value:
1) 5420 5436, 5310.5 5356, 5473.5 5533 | 0.04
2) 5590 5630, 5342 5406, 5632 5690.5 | 0.02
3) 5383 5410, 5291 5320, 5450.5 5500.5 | 0.03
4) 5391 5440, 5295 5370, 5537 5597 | 0.06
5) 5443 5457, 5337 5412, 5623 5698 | 0.02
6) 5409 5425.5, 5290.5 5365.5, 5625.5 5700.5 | 0.04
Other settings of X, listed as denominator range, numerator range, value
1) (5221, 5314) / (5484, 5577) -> 1.06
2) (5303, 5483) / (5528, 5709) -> 1.03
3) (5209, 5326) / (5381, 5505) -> 1.01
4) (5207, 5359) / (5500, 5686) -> 1.05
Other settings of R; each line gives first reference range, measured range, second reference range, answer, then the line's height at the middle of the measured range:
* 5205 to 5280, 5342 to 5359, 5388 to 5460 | -0.04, 14.9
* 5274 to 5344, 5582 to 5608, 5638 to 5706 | 0.04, 15.7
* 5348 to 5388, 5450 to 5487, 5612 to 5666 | 0.03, 15.9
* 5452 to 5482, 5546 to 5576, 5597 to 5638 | -0.04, 15.5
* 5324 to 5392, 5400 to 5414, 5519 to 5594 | 0.06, 15.7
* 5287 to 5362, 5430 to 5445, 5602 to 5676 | 0.04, 15.6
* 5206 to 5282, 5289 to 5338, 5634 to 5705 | -0.05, 14.9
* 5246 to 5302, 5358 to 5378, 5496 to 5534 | -0.05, 15.3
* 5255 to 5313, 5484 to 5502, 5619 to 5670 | -0.05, 15.3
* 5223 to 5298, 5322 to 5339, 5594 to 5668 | 0.04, 15.1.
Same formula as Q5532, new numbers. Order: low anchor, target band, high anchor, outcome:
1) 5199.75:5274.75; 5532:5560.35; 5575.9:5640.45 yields -1.8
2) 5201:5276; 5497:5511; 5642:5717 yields -0.6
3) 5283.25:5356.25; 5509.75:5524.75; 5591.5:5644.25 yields -0.4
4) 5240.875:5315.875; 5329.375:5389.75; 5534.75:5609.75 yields -1.0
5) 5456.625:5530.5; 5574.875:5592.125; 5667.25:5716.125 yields -0.2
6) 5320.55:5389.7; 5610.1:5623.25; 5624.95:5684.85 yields 0.2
